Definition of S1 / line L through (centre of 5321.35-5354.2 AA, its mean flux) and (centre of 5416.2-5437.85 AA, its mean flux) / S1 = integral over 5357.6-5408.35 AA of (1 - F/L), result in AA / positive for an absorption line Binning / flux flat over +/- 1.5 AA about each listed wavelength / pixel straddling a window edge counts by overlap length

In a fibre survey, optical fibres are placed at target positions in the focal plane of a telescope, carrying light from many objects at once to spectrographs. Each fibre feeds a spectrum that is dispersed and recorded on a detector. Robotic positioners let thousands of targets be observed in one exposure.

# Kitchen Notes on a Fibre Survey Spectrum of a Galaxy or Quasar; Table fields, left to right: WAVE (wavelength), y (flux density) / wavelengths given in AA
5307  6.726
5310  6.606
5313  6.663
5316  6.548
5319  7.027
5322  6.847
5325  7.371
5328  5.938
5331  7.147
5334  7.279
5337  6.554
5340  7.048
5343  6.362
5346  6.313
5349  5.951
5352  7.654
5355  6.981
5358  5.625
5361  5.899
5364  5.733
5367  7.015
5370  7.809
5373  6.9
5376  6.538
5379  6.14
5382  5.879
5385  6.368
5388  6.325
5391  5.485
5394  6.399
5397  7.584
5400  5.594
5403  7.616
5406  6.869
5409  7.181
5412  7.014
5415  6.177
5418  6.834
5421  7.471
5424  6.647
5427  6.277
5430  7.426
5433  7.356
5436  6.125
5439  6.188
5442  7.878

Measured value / 2.44 AA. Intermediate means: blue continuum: 6.77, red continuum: 6.86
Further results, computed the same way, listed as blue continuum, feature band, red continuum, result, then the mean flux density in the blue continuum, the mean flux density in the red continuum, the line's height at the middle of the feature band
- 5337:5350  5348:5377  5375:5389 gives -1.3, 6.45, 6.24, 6.35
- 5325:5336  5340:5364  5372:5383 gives 0.9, 6.86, 6.36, 6.63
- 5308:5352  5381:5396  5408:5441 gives 1.4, 6.72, 6.8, 6.77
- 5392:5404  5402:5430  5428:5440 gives -0.7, 6.71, 6.78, 6.74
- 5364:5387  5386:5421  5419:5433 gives 0.7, 6.6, 6.99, 6.82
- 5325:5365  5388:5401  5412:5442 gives 0.8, 6.54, 6.79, 6.69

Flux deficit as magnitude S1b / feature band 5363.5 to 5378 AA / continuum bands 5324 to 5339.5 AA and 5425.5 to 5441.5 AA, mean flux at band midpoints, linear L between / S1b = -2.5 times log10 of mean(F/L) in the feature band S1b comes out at -0.01 mag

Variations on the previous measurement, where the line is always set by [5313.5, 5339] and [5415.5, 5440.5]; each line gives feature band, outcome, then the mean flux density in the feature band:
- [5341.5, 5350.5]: 0.10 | 6.21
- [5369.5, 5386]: 0.04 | 6.54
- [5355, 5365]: 0.15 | 5.94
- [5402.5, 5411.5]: -0.06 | 7.16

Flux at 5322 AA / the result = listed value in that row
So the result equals 6.847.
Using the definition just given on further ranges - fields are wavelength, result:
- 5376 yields 6.538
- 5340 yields 7.048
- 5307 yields 6.726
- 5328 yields 5.938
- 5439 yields 6.188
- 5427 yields 6.277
